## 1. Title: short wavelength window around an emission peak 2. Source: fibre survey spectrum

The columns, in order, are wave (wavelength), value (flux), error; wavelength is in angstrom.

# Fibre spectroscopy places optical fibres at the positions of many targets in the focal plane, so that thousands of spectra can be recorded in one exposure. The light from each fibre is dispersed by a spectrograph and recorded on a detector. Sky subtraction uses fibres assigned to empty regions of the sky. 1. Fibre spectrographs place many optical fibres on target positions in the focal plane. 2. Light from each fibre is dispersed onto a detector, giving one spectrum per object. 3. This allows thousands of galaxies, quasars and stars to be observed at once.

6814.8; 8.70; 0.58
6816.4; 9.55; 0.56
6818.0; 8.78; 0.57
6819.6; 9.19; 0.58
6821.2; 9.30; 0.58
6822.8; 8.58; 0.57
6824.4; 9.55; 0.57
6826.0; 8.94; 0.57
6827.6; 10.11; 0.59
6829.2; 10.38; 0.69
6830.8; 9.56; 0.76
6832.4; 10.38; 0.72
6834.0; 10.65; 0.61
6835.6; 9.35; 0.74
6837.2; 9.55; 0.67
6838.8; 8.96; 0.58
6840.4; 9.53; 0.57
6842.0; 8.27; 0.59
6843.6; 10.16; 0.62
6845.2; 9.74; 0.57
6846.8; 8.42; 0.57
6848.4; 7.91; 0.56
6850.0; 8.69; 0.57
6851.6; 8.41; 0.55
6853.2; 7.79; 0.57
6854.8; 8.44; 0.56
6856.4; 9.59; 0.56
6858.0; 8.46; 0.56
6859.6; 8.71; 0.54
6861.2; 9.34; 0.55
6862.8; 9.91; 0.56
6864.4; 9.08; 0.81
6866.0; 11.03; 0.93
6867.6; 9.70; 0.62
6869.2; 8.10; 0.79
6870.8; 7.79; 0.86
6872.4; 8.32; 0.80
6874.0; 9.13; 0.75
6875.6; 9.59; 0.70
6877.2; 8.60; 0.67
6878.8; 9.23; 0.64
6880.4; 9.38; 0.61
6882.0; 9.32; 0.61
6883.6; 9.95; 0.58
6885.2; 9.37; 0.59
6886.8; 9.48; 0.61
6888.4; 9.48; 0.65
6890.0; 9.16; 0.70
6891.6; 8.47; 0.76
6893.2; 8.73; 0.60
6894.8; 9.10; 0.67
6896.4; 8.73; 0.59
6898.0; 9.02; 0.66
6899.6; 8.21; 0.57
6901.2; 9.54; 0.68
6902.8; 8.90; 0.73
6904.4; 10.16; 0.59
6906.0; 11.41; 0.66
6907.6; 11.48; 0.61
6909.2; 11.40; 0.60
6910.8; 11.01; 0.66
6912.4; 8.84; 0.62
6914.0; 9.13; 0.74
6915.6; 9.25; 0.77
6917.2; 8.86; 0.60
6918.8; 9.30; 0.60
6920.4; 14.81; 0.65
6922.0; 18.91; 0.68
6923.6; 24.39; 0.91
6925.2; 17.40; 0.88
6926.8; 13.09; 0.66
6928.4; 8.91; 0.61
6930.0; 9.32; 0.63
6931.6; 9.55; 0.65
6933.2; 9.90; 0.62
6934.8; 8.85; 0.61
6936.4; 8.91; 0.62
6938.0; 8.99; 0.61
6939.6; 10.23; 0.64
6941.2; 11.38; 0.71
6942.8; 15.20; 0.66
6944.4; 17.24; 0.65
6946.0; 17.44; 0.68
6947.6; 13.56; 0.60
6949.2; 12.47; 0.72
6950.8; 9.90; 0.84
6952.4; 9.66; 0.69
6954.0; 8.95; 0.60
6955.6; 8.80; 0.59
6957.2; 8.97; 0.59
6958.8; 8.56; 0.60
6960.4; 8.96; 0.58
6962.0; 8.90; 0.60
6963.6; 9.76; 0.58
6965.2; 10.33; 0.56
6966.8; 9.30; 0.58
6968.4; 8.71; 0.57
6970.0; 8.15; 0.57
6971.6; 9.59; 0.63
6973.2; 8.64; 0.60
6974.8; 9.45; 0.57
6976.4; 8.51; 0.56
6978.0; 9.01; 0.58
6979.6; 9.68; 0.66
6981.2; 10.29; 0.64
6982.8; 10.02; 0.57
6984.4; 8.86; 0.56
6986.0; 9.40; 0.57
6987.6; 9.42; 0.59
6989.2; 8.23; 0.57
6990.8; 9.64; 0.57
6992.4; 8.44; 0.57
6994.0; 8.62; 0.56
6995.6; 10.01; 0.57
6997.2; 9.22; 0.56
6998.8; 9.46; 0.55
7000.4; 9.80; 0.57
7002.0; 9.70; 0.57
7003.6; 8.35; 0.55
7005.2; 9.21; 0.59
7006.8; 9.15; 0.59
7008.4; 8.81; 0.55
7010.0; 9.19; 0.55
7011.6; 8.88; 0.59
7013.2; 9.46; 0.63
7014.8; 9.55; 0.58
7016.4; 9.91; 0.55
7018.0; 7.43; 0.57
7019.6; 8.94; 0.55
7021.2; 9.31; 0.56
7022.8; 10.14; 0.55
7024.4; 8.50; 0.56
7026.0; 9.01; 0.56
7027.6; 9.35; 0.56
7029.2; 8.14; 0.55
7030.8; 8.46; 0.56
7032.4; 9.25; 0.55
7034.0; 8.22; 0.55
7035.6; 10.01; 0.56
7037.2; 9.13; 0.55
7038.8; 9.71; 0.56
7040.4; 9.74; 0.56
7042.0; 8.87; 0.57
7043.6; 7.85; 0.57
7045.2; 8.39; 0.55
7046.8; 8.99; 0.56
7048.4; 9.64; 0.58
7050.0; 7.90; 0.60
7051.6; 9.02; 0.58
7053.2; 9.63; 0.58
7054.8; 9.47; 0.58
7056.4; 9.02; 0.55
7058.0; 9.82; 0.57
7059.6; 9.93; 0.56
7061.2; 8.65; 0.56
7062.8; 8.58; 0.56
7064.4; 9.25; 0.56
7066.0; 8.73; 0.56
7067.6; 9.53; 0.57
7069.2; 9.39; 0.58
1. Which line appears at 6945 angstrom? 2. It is [N II]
